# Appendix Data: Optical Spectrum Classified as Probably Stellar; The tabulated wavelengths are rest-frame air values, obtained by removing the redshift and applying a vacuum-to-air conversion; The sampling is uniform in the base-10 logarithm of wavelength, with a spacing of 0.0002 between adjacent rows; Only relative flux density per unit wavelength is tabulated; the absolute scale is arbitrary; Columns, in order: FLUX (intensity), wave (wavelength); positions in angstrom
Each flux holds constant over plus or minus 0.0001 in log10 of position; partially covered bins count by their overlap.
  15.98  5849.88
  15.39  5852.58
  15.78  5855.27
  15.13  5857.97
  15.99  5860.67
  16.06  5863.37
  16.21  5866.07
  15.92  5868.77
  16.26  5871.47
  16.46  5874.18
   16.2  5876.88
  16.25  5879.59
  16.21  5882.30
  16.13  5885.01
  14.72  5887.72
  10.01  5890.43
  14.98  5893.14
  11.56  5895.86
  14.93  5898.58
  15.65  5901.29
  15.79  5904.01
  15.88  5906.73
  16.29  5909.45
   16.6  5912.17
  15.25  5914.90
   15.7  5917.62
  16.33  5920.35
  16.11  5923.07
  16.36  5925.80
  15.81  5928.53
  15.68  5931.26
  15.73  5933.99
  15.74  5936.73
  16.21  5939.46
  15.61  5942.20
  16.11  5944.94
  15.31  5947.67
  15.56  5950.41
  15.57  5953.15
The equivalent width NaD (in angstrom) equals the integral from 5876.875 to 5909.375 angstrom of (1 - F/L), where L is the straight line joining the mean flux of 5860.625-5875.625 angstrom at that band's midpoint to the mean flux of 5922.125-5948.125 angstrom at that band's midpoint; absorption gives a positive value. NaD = 2.4 angstrom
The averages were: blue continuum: 16.2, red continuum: 15.9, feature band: 14.9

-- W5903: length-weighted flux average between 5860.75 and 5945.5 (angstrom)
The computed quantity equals 15.6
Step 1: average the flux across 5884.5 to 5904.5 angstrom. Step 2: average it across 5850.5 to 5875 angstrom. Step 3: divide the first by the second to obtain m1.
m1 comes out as 0.89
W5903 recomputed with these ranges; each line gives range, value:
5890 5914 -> 14.8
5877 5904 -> 14.6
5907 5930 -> 16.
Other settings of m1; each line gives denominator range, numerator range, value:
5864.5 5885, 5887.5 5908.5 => 0.88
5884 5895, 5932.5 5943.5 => 1.15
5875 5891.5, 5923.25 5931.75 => 1.06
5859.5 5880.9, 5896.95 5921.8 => 0.98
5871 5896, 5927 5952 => 1.05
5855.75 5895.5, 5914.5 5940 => 1.03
